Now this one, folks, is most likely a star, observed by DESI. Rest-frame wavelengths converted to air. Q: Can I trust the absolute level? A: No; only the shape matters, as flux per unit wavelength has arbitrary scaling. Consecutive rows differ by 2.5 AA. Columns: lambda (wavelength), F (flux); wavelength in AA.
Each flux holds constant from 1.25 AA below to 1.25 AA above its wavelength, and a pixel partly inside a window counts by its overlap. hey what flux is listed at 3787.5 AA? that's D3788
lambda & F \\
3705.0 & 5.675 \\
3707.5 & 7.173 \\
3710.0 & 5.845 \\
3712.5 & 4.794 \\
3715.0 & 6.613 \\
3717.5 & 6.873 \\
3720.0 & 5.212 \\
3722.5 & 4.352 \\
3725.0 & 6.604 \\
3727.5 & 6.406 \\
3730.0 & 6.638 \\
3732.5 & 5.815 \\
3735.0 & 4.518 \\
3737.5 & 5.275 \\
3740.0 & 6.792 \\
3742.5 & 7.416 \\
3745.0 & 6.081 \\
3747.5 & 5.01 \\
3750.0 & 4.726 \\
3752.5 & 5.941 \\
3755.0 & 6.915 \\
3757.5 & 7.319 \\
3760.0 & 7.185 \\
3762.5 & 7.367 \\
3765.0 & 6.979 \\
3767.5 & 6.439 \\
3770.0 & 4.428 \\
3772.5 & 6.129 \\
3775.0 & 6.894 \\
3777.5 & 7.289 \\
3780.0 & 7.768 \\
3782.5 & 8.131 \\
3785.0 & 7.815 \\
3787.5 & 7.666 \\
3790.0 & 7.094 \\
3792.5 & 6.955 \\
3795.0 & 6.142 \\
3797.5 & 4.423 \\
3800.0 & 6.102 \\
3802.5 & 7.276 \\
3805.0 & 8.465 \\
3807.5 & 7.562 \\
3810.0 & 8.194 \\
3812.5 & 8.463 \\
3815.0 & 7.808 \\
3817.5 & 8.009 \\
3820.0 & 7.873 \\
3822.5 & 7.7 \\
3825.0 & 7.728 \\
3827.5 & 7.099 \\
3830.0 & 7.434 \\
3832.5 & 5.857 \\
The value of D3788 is 7.666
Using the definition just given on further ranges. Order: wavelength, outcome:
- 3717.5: 6.873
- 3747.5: 5.01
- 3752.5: 5.941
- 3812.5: 8.463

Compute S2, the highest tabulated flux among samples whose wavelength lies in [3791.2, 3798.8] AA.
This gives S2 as 6.955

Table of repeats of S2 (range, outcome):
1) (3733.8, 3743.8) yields 7.416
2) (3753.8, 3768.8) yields 7.367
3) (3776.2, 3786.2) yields 8.131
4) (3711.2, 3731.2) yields 6.873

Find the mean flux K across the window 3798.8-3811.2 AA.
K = 7.52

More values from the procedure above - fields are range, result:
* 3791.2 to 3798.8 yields 5.85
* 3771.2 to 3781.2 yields 7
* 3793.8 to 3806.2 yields 6.47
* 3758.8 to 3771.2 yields 6.49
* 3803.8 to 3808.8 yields 8.01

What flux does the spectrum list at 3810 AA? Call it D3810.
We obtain 8.194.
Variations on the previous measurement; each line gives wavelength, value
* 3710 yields 5.845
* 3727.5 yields 6.406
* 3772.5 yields 6.129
